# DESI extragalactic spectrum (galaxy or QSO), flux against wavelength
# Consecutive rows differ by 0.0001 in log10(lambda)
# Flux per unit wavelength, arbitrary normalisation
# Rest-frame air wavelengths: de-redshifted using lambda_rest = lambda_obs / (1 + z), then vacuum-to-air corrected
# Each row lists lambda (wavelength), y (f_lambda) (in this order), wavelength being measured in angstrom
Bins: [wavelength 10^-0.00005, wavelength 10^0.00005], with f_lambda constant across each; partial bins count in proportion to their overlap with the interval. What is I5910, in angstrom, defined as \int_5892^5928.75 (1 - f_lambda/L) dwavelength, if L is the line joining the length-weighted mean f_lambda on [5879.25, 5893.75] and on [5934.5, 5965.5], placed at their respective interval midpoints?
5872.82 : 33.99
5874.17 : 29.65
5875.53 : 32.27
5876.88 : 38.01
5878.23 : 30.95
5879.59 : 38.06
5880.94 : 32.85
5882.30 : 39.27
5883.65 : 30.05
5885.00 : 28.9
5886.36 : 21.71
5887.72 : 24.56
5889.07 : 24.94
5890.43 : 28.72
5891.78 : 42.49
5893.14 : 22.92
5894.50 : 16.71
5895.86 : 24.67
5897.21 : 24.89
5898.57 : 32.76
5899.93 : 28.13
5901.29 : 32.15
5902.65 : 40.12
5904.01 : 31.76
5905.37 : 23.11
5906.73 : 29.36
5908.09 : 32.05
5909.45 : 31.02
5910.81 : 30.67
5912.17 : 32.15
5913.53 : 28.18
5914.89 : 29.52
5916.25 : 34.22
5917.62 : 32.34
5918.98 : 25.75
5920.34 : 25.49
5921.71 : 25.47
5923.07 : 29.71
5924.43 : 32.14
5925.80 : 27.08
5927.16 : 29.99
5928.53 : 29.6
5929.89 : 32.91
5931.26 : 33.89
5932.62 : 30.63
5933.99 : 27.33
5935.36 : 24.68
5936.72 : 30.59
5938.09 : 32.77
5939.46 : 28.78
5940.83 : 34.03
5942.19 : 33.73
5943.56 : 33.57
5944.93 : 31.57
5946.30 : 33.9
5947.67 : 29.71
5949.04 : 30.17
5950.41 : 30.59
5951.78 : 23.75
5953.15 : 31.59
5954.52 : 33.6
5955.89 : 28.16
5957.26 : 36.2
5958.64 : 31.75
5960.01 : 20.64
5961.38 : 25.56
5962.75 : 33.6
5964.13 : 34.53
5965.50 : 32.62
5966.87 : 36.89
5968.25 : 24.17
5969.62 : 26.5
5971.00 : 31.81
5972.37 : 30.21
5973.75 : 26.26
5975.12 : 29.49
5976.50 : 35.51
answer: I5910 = 1.6 angstrom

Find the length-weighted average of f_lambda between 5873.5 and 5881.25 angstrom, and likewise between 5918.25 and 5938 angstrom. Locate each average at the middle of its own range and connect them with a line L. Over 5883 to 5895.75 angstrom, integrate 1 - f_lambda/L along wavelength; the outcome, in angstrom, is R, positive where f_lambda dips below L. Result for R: 2.3 angstrom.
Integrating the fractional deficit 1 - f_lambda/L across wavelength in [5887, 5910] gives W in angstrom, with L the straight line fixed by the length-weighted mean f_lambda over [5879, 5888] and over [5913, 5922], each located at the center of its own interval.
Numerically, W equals 0.90 angstrom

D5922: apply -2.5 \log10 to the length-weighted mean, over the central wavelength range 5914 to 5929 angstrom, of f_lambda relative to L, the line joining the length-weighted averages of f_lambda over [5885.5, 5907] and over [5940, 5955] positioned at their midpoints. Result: 0.019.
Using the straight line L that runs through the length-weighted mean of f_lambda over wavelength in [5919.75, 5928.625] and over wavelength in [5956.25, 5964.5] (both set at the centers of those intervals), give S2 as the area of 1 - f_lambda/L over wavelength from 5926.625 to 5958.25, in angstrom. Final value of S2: -1.81 angstrom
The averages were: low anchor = 28.4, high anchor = 30.1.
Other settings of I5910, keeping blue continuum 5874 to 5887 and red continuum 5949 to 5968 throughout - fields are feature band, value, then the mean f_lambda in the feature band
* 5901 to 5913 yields 0.15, 31.3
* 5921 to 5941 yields 0.83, 29.9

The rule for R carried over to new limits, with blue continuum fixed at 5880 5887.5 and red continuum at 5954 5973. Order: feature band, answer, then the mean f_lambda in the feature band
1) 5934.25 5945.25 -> -0.23 angstrom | 31.1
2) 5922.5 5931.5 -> -0.06 angstrom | 30.6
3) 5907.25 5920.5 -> 0.06 angstrom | 30.3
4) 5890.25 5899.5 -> 0.88 angstrom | 27.6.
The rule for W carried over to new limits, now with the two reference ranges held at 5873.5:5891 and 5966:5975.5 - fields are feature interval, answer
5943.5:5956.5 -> -0.4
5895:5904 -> 0.1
